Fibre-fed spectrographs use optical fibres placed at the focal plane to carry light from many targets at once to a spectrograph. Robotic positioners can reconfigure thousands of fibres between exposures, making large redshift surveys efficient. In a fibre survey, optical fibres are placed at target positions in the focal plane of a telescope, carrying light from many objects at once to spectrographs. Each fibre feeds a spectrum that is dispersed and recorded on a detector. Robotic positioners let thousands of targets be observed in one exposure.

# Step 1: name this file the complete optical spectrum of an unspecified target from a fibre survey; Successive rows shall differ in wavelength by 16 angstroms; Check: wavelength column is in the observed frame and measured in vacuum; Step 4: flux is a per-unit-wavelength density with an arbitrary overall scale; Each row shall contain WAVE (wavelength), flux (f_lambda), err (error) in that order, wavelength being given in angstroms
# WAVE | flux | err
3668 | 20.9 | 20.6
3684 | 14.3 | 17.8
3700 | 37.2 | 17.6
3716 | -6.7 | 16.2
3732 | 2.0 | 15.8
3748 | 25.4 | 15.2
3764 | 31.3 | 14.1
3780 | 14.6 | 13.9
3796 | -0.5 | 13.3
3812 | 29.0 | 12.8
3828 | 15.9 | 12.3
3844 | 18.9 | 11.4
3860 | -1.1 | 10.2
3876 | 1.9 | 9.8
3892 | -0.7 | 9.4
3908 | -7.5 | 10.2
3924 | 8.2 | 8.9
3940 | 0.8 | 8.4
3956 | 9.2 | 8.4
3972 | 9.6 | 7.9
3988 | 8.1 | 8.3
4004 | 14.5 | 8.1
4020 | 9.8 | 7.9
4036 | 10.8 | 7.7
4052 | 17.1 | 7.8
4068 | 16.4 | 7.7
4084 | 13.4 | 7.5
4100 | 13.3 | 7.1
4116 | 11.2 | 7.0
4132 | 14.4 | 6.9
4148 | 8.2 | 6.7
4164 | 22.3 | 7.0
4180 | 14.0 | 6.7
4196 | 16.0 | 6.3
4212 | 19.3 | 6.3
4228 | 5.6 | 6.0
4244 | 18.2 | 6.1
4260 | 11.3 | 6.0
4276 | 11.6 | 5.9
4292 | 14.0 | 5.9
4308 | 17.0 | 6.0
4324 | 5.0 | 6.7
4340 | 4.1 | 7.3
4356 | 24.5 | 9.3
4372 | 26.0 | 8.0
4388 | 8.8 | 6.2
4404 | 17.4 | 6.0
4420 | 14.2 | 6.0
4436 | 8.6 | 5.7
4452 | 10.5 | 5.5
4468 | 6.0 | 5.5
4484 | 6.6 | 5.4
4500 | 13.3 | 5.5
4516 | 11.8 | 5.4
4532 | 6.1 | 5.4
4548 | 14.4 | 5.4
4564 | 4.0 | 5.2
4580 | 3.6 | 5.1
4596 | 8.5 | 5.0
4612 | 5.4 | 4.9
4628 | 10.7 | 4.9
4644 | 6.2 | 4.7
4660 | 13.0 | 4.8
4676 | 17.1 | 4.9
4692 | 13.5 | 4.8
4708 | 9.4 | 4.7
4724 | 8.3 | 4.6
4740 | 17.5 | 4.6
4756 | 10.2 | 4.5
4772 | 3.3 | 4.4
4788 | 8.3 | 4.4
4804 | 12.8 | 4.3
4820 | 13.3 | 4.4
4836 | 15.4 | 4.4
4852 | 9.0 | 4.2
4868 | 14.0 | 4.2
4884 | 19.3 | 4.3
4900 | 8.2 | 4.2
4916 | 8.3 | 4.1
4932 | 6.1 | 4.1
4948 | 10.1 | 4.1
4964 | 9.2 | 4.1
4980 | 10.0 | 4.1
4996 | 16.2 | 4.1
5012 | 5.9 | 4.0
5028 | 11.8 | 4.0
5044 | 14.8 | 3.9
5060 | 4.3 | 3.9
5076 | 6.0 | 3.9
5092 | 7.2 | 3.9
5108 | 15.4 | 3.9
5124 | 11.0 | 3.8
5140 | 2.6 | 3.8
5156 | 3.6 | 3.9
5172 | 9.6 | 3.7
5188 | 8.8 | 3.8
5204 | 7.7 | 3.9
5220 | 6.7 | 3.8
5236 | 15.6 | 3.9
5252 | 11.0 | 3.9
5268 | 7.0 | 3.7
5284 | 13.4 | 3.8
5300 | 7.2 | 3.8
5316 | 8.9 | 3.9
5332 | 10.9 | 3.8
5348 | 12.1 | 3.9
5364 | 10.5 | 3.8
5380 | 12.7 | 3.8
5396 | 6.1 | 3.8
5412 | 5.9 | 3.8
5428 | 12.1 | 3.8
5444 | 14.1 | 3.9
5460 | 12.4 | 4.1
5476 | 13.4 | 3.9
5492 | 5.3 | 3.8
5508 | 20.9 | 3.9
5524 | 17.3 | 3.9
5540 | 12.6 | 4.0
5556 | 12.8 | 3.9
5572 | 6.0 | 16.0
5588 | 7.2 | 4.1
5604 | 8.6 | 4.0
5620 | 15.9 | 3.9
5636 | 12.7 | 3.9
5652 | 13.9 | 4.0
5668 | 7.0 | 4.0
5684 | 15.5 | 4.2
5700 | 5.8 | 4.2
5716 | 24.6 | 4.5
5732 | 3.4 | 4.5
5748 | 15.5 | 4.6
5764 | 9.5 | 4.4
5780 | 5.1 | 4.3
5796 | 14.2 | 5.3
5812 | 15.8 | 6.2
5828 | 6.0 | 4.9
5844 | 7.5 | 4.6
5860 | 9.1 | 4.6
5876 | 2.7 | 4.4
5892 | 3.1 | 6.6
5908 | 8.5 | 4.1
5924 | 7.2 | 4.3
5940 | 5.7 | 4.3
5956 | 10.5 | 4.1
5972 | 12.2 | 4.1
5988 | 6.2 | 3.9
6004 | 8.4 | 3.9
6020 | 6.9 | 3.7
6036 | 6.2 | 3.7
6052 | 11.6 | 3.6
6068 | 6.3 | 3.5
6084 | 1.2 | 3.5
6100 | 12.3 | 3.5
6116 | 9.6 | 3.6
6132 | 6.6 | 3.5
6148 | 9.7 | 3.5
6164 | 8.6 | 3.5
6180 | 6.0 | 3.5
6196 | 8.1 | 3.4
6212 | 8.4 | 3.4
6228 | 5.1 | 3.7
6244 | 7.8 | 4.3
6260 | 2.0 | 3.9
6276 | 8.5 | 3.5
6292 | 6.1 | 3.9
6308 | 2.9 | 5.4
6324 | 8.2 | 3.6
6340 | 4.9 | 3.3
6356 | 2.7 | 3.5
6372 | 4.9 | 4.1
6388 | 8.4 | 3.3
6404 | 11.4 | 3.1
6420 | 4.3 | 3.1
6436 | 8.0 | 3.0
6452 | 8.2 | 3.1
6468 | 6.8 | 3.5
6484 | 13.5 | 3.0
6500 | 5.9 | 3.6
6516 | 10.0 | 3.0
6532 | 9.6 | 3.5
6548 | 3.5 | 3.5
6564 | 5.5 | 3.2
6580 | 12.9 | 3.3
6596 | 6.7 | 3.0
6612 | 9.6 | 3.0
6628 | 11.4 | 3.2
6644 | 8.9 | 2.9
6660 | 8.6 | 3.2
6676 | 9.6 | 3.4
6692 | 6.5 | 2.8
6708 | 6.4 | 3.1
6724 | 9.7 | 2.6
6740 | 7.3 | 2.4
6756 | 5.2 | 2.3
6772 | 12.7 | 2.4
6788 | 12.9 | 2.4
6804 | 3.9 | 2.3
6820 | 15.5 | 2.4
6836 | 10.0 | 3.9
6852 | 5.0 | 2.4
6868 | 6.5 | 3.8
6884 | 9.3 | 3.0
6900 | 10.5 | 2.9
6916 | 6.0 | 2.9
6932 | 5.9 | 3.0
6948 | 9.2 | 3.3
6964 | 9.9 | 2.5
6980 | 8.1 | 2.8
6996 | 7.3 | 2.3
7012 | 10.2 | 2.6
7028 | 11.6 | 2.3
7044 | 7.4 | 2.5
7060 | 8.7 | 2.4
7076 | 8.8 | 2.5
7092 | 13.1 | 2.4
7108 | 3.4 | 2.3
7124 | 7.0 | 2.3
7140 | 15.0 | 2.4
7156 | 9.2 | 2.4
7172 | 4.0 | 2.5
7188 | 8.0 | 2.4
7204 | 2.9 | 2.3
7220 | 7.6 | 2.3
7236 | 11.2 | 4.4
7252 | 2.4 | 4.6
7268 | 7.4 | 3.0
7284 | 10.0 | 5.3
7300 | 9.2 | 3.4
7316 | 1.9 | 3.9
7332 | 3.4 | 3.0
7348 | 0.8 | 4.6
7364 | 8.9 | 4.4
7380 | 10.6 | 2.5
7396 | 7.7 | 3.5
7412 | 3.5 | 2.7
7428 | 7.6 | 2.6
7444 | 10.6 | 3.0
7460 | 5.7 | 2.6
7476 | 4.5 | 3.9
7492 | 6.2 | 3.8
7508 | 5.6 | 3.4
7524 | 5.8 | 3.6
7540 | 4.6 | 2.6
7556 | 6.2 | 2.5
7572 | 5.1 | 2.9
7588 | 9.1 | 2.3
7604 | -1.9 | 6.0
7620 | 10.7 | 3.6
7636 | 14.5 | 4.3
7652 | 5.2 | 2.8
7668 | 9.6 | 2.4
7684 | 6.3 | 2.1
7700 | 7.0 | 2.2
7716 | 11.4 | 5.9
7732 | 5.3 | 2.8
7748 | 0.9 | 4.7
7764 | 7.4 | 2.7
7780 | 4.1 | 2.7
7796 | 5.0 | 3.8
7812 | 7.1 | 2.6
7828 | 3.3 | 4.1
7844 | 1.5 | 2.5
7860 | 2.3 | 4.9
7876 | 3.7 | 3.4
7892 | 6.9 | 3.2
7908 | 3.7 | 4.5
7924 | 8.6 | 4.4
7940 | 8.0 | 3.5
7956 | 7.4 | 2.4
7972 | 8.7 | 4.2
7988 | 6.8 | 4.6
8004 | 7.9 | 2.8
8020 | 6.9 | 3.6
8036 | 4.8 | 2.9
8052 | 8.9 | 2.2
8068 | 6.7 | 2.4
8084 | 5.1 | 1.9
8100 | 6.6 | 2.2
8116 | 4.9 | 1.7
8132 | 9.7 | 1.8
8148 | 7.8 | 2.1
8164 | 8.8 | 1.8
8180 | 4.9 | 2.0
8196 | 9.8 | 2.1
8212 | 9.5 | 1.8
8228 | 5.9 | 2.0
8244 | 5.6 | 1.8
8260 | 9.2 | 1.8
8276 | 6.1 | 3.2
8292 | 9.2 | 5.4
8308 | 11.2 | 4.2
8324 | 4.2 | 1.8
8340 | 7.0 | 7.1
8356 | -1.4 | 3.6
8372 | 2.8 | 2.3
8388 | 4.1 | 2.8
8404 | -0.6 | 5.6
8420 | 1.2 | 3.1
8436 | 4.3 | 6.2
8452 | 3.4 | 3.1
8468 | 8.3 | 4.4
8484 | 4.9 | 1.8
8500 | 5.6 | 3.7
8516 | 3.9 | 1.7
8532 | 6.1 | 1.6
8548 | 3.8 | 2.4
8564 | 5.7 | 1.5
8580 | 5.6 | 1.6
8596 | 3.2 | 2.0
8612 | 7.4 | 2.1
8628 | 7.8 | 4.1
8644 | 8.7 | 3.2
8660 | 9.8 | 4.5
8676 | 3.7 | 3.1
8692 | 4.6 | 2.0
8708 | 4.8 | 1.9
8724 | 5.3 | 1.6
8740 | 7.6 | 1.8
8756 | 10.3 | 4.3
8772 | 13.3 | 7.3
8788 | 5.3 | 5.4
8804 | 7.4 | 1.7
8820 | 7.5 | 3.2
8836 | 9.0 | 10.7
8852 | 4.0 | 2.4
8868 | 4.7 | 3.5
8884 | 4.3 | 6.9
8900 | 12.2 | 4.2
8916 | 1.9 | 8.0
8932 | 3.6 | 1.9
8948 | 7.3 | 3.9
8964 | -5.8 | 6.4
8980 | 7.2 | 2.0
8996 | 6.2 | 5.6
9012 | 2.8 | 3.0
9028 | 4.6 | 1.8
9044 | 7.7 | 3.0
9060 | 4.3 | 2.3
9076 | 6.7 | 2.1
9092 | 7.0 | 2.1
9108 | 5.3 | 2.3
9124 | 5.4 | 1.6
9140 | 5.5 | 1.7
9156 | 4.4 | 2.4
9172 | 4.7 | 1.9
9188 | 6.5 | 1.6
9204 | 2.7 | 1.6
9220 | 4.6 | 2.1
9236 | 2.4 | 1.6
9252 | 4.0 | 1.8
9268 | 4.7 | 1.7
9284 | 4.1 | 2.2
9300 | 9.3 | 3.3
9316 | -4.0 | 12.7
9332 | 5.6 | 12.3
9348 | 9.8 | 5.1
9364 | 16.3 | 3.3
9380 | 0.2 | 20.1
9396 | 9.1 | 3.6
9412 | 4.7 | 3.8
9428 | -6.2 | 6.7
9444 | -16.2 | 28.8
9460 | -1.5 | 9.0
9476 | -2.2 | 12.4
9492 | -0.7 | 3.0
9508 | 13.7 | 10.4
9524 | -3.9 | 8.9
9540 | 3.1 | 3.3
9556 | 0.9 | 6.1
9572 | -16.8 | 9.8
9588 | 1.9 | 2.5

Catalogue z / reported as 1.514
